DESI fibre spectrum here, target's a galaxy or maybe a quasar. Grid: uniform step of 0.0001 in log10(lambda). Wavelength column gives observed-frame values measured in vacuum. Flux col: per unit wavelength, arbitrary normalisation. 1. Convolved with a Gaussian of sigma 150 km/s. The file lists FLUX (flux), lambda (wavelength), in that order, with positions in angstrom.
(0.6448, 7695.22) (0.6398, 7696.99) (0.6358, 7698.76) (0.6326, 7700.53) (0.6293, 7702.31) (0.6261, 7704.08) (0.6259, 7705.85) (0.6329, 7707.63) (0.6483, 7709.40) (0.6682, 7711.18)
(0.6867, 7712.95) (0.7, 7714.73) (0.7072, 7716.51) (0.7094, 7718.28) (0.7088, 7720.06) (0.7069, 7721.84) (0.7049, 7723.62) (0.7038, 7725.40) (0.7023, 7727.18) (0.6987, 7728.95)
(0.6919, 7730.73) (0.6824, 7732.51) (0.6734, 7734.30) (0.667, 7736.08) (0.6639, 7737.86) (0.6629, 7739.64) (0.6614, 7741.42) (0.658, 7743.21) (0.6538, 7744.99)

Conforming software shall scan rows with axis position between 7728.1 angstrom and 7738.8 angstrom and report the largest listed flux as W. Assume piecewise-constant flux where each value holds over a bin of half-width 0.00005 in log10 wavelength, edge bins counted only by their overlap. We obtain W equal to 0.6987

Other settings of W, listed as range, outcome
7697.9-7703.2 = 0.6358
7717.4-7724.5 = 0.7094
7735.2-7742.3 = 0.667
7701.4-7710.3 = 0.6483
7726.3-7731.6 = 0.7023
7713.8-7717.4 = 0.7072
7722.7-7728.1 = 0.7049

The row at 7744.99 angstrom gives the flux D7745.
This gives 0.6538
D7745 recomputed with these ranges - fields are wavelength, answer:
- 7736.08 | 0.667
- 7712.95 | 0.6867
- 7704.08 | 0.6261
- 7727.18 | 0.7023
